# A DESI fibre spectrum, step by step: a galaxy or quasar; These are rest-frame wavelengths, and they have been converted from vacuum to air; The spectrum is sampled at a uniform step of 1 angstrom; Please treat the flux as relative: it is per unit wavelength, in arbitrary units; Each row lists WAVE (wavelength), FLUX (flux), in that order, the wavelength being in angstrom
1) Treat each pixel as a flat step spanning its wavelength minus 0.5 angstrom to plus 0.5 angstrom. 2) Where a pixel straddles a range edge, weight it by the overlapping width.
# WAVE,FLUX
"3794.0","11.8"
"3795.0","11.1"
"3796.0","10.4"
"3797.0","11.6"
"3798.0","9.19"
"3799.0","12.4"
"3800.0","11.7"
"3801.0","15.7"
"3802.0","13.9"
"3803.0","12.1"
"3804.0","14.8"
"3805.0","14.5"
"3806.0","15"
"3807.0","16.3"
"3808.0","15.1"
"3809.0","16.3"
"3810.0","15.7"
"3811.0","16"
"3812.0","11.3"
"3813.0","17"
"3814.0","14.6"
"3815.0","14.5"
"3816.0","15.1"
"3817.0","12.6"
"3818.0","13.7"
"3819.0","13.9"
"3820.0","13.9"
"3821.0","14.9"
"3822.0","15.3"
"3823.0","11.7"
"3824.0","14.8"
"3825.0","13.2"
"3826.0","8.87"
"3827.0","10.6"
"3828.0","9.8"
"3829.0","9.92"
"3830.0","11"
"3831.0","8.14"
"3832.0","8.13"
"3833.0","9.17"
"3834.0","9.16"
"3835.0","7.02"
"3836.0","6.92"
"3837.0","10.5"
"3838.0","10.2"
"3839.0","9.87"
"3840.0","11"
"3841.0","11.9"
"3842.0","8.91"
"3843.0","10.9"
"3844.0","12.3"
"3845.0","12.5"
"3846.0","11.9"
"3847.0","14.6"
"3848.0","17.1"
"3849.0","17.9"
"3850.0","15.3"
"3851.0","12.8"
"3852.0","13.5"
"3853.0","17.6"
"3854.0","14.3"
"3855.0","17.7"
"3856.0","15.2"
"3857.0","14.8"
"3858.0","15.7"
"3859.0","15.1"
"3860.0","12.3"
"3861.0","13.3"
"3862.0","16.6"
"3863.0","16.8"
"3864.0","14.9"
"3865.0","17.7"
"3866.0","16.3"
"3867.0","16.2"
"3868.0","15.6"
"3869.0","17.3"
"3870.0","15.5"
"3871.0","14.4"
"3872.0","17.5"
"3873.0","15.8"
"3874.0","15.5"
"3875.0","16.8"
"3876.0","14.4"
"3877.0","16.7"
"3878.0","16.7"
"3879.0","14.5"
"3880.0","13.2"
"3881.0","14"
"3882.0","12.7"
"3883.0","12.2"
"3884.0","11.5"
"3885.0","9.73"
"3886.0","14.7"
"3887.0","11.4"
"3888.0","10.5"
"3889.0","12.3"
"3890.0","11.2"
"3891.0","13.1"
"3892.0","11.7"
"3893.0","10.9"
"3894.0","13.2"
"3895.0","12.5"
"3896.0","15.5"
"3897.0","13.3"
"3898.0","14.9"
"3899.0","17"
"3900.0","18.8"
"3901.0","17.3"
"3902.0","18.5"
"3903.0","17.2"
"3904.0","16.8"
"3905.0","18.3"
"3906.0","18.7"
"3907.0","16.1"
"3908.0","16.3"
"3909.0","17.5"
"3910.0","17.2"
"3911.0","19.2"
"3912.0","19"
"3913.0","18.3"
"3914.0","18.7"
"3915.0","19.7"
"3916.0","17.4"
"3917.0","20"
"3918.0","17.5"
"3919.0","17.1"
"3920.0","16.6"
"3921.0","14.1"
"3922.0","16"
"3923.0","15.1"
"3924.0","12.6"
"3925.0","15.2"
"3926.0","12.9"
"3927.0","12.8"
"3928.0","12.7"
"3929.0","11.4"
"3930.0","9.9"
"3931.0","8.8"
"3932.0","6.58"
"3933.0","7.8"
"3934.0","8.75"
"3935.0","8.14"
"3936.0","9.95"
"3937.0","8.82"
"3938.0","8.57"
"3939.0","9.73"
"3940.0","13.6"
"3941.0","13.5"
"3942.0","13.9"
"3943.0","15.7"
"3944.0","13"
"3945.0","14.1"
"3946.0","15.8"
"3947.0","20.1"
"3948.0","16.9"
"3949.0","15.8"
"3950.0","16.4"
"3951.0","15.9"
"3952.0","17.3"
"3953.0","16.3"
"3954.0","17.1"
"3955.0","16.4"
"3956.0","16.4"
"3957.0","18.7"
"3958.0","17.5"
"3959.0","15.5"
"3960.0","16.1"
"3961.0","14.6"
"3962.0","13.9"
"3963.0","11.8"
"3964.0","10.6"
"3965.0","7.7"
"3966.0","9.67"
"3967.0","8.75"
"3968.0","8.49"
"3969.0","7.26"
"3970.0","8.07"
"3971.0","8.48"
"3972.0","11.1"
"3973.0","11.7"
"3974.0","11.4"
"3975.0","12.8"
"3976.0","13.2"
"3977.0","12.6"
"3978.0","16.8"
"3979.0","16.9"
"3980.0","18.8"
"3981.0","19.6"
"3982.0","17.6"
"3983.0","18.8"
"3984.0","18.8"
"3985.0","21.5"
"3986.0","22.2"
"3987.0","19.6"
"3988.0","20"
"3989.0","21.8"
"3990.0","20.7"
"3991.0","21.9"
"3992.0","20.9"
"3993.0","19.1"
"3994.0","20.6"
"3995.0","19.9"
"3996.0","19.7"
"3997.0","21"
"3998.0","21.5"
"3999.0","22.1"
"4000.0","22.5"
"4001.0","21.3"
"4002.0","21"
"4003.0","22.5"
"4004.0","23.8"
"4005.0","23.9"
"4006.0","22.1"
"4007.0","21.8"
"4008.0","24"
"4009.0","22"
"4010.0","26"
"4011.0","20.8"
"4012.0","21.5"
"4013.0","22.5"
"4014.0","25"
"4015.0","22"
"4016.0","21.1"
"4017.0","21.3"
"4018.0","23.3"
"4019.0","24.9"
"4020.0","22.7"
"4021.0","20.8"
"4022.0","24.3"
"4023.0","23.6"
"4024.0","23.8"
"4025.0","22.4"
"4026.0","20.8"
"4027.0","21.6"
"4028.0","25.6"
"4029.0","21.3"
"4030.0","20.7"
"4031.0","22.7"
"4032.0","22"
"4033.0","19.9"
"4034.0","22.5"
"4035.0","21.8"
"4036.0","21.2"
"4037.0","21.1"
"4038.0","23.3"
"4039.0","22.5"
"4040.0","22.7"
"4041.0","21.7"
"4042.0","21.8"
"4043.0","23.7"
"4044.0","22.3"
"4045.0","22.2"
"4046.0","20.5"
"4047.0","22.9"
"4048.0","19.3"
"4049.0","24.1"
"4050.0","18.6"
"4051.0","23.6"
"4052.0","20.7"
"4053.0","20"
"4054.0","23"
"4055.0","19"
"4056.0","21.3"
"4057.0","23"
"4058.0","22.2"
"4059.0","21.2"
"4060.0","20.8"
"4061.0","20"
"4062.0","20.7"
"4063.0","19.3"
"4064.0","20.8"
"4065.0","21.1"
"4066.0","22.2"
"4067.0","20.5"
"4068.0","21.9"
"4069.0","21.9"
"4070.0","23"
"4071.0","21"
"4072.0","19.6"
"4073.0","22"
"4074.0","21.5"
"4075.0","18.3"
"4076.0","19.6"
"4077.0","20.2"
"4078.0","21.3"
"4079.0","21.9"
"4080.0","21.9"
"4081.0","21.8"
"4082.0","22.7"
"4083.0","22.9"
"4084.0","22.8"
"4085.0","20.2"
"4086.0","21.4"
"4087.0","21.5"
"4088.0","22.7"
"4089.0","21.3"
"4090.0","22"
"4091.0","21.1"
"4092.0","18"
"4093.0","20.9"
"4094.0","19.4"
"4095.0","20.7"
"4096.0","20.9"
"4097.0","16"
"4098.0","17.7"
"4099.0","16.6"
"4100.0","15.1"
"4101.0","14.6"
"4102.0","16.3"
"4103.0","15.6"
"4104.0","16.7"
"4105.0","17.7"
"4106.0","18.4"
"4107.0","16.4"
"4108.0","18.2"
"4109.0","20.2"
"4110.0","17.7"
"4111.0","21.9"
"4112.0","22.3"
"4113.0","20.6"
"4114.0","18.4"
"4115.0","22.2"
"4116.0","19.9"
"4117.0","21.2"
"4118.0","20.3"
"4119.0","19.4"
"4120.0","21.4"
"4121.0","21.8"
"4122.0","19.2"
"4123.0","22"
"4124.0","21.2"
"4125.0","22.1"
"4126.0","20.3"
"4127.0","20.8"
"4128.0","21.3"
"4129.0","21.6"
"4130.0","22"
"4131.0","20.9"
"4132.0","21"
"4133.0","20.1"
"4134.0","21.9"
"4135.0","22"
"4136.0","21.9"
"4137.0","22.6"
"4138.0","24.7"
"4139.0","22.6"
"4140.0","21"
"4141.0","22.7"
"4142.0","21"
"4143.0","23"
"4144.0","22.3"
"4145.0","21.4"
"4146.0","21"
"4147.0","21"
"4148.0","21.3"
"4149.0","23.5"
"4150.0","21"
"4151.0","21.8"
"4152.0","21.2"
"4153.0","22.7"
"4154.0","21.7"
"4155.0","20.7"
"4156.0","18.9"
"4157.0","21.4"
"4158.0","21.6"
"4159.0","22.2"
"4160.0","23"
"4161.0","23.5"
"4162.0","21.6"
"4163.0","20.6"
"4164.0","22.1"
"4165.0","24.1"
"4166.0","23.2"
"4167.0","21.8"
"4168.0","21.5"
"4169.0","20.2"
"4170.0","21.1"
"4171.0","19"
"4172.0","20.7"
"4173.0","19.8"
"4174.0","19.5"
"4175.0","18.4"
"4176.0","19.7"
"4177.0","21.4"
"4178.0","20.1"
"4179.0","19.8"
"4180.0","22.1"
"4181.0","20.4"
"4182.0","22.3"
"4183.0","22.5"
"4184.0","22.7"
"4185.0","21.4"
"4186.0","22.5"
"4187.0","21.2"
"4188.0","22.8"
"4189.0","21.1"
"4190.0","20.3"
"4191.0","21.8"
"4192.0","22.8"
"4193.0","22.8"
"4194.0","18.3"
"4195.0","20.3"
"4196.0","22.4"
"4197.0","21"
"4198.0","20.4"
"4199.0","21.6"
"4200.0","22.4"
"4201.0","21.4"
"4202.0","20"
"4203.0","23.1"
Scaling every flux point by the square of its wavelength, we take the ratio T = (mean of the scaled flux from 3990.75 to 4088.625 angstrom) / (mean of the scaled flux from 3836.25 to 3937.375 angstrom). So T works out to 1.6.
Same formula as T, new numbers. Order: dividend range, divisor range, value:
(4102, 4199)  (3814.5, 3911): 1.75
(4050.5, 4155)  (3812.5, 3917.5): 1.64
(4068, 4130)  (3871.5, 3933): 1.50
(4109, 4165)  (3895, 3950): 1.61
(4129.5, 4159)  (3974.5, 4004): 1.20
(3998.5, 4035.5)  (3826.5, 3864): 1.96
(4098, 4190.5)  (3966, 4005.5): 1.28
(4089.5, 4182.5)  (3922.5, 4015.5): 1.38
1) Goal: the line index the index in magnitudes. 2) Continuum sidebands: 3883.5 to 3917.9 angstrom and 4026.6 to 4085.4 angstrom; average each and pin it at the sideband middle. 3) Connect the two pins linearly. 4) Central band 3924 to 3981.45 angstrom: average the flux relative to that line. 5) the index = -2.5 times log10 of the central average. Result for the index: 0.326 mag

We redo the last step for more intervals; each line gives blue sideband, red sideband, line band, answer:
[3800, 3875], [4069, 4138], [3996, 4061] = -0.20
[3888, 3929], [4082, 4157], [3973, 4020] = -0.15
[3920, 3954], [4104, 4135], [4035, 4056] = -0.24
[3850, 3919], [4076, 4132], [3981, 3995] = -0.15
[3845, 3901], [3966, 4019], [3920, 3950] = 0.31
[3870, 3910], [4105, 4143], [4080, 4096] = -0.07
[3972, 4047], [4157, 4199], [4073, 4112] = 0.08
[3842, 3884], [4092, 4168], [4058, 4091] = -0.10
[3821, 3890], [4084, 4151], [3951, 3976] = 0.25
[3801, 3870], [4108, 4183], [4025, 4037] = -0.19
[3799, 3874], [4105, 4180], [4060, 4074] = -0.10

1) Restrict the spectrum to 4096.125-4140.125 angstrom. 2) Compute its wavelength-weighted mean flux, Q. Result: 19.9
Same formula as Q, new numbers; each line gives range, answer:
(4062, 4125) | 20.1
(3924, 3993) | 14.2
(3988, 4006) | 21.4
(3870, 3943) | 14.3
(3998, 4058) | 22.2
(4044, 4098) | 21.1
